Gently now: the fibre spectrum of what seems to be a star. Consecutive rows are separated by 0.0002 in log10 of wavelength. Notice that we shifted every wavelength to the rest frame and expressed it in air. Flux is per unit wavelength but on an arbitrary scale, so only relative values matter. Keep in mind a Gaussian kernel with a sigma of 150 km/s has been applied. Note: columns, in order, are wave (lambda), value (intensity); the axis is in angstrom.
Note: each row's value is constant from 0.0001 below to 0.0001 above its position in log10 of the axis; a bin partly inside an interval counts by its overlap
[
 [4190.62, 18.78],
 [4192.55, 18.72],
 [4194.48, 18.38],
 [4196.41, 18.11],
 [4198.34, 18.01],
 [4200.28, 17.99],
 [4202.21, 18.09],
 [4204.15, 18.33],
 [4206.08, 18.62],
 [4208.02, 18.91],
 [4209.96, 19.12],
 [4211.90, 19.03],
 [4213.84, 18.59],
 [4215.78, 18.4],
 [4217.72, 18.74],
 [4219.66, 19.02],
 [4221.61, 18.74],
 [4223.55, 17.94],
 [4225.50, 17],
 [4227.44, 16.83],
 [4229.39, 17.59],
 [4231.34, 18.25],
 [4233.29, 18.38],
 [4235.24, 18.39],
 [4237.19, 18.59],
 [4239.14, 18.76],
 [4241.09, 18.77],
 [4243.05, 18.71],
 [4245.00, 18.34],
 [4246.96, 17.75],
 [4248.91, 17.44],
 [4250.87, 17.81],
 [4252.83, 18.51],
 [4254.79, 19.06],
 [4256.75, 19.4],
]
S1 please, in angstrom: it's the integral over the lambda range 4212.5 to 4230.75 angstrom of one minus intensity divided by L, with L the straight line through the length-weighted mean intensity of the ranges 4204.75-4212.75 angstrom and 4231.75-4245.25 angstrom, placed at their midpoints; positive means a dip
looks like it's 0.6 angstrom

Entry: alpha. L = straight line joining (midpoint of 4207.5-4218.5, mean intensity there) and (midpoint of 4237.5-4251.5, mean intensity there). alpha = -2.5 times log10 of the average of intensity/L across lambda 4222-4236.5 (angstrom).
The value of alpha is 0.041 mag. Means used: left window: 18.8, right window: 18.3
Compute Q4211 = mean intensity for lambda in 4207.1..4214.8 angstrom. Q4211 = 18.9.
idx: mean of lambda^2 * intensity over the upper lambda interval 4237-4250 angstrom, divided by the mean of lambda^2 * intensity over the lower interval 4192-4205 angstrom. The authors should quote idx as 1.03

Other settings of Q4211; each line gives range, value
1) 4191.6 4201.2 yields 18.2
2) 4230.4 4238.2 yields 18.4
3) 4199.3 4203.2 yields 18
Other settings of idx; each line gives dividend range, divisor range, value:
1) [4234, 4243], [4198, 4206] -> 1.04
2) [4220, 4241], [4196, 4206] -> 1.01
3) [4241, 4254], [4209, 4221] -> 0.98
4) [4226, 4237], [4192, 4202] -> 1.00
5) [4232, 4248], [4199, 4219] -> 1.01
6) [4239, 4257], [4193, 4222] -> 1.01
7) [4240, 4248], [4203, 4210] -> 1.00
